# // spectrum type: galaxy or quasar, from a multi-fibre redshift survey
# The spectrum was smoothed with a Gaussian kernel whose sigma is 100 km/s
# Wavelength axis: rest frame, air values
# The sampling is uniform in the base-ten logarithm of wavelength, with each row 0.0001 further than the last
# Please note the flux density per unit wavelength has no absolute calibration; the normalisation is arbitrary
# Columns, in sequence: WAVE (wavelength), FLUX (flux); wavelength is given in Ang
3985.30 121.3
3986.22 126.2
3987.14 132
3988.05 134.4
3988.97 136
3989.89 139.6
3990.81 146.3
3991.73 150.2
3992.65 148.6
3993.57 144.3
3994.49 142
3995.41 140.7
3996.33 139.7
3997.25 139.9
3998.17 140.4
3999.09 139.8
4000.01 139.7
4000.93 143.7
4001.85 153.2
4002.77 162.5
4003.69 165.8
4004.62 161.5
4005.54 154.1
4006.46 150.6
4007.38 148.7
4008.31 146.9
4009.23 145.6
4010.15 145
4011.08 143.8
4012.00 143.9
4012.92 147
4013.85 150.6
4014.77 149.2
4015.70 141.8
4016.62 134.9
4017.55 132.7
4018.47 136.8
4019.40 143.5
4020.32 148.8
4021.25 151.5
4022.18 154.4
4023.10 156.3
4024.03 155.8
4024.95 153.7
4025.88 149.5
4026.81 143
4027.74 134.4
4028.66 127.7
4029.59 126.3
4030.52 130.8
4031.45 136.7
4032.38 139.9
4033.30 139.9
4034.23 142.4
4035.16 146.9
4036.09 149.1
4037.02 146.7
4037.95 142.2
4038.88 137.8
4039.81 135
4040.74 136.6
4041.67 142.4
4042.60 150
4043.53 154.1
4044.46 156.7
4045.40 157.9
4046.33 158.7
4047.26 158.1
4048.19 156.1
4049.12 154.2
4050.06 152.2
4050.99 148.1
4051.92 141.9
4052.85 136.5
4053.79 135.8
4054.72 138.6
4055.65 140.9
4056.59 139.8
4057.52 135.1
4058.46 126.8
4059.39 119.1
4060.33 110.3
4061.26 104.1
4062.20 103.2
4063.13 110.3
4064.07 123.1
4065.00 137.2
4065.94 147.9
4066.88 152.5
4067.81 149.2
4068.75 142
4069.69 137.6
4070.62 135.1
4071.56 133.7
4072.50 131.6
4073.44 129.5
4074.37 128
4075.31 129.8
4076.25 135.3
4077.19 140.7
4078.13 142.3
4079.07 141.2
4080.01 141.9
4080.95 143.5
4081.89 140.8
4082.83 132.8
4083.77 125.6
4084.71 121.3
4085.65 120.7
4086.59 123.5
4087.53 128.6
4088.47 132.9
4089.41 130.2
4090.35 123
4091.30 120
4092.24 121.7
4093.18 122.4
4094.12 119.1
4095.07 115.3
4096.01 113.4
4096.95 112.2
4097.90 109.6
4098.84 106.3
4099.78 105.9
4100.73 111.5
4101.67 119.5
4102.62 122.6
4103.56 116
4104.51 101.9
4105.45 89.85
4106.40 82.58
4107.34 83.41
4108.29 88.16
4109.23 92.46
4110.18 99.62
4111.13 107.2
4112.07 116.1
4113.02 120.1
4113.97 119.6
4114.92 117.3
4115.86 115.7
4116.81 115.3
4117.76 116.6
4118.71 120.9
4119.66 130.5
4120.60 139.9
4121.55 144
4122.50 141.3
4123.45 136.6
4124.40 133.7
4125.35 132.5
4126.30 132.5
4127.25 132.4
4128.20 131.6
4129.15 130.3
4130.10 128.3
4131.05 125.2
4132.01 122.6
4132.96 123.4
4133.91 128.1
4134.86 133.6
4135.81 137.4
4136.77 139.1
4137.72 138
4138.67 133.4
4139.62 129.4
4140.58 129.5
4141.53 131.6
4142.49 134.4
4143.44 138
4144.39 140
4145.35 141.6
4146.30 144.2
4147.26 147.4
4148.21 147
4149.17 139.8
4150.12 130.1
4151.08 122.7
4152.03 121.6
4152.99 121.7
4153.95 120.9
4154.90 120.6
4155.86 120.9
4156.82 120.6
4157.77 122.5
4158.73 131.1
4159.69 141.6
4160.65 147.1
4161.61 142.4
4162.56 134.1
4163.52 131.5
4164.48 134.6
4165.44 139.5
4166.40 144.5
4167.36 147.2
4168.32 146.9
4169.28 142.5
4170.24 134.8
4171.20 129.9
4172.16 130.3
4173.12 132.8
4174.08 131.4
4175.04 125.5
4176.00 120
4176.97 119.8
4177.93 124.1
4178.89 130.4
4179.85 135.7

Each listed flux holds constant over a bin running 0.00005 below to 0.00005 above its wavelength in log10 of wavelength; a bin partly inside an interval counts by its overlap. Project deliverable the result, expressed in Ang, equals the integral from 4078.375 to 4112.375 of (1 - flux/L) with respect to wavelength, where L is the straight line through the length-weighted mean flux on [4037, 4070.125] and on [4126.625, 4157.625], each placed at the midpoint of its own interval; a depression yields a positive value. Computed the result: 4.8 Ang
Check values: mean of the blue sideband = 139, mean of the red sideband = 131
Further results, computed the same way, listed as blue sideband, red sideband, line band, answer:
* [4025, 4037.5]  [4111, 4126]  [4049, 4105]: 1.8 Ang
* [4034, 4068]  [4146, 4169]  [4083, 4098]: 1.7 Ang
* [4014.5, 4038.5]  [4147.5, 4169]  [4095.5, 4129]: 5.0 Ang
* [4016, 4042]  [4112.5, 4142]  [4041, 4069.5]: -0.1 Ang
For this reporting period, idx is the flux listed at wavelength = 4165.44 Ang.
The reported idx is 139.5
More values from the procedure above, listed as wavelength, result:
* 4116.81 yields 115.3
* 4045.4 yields 157.9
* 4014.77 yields 149.2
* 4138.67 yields 133.4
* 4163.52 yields 131.5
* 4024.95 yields 153.7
